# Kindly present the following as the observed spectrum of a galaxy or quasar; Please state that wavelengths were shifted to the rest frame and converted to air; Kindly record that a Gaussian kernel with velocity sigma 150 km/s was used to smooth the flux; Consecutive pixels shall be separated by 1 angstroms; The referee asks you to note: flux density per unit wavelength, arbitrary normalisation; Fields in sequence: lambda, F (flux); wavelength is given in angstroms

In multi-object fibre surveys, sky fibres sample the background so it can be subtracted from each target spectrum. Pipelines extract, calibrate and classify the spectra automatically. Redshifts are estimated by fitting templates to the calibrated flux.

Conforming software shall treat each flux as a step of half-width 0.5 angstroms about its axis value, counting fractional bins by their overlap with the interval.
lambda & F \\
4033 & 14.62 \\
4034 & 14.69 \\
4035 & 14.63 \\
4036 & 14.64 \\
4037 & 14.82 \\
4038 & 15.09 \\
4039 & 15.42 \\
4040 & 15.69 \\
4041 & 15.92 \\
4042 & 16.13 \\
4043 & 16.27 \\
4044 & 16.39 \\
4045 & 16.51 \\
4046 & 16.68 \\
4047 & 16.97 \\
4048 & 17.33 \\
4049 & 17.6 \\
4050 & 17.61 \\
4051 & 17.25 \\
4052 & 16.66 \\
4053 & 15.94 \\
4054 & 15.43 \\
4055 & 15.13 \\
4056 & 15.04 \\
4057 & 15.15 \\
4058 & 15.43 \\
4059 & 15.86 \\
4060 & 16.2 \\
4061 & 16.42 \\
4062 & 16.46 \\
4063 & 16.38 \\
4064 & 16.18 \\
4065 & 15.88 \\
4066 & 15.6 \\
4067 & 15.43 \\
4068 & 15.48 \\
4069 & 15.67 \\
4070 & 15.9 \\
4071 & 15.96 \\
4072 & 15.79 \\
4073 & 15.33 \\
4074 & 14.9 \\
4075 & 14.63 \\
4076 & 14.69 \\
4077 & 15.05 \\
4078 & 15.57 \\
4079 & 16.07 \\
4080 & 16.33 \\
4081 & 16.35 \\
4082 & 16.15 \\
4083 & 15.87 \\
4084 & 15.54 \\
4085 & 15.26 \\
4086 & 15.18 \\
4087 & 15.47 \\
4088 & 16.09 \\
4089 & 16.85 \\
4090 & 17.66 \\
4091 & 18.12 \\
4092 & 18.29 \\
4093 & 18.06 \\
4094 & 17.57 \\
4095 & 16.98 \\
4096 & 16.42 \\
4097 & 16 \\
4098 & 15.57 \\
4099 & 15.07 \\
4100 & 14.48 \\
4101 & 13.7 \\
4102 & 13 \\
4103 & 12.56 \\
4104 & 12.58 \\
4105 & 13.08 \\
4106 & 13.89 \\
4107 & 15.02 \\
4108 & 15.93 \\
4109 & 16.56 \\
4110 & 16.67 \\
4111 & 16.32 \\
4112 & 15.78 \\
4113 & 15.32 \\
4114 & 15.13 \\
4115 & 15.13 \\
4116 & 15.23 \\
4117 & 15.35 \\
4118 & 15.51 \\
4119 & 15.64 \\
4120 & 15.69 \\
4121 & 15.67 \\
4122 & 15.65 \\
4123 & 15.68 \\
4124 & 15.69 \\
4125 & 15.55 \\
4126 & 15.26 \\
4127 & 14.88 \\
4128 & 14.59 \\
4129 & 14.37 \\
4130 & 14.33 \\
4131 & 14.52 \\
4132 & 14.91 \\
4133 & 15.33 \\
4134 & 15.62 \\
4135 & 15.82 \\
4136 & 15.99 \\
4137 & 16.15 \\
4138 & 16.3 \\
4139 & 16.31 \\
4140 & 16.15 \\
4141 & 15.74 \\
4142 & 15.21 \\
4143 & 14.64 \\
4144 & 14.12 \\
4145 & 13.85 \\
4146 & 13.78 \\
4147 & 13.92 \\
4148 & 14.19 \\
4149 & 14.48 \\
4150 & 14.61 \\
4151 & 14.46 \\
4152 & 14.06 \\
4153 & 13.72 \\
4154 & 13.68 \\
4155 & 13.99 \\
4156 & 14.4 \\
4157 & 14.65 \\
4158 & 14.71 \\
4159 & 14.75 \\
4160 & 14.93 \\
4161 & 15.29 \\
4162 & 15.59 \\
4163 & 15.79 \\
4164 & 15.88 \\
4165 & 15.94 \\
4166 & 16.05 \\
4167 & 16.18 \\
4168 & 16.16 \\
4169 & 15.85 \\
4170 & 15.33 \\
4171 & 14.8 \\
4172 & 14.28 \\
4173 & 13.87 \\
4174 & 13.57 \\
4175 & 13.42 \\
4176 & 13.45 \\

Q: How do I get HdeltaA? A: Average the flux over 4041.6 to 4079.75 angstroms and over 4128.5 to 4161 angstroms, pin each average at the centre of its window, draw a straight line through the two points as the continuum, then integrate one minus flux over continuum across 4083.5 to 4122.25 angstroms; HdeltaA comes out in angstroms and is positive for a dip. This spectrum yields -0.50 angstroms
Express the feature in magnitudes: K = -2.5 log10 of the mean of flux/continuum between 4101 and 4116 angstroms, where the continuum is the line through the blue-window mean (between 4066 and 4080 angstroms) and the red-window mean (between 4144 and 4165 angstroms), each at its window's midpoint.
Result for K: 0.02 mag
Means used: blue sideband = 15.5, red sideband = 14.6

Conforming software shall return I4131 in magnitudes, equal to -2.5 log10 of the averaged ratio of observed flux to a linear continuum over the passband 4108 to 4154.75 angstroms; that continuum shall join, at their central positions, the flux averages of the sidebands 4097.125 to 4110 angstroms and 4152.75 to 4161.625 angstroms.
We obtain -0.052 mag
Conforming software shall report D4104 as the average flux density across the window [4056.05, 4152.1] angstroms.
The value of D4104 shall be 15.5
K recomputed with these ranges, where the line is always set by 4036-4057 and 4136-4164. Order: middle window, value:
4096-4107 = 0.10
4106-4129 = -0.02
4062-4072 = 0.00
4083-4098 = -0.07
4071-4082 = 0.02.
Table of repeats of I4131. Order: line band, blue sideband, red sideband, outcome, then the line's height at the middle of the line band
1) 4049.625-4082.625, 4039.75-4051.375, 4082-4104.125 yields 0.03 mag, 16.3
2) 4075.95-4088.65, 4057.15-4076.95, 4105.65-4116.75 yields -0.01 mag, 15.6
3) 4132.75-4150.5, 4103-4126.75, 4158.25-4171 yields 0.02 mag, 15.4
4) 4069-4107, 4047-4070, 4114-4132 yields 0.01 mag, 15.7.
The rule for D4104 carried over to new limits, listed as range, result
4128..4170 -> 15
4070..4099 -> 16.1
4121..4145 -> 15.3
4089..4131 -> 15.5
